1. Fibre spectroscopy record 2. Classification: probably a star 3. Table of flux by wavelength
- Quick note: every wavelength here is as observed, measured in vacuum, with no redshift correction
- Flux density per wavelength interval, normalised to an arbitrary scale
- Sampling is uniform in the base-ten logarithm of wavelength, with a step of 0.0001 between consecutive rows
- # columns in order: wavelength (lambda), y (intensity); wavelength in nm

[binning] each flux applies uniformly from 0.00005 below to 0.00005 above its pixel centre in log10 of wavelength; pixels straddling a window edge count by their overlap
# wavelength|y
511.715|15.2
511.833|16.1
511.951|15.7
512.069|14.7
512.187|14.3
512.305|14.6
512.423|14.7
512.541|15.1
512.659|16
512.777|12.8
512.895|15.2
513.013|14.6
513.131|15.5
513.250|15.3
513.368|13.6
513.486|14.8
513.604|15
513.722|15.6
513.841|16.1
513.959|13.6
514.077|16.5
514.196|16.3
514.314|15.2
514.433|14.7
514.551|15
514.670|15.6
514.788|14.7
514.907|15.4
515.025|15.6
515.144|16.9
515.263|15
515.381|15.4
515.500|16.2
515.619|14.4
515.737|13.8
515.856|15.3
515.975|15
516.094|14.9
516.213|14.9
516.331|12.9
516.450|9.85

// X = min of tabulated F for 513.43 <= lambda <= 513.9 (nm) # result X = 14.8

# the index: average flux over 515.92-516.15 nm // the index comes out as 14.9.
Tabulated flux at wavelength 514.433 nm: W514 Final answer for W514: 14.7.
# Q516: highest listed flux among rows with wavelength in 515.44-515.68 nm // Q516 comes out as 16.2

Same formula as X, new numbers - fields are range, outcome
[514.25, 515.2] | 14.7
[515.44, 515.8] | 13.8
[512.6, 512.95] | 12.8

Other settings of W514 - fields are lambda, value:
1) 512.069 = 14.7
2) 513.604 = 15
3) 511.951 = 15.7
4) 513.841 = 16.1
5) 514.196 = 16.3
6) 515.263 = 15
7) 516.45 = 9.85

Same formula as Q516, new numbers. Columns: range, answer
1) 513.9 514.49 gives 16.5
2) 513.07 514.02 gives 16.1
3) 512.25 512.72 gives 16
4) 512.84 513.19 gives 15.5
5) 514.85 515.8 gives 16.9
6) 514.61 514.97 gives 15.6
